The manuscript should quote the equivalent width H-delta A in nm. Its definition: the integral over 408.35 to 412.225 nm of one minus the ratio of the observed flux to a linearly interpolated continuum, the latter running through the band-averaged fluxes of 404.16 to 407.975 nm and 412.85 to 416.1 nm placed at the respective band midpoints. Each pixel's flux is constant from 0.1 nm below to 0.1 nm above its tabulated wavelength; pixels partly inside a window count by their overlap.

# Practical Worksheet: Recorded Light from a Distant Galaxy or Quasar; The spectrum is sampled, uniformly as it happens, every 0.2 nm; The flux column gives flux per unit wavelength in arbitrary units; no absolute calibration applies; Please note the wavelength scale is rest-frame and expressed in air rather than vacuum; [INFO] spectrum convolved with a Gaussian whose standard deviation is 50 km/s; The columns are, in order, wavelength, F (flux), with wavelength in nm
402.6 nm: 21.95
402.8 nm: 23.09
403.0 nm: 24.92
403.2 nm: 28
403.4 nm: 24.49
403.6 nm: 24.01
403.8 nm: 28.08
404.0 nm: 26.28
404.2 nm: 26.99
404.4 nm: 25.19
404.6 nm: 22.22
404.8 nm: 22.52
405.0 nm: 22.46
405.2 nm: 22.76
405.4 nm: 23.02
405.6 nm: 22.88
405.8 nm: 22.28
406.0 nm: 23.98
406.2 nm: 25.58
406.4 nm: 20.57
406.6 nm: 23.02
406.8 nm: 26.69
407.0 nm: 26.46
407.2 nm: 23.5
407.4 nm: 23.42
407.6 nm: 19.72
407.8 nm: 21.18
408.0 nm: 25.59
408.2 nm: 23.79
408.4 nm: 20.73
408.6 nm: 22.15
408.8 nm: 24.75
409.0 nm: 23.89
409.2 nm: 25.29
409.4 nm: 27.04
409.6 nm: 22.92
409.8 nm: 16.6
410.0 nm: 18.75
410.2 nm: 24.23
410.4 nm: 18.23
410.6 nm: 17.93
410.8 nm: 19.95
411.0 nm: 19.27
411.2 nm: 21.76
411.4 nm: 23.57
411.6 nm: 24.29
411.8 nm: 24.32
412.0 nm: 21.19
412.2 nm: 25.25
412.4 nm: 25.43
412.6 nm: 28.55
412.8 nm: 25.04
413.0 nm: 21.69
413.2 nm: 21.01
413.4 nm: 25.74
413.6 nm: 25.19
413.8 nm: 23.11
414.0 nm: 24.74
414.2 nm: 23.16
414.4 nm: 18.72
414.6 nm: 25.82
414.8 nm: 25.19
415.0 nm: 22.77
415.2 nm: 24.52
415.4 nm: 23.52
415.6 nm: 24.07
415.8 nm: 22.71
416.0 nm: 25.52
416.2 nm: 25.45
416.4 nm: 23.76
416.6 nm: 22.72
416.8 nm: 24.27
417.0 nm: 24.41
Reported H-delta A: 0.24 nm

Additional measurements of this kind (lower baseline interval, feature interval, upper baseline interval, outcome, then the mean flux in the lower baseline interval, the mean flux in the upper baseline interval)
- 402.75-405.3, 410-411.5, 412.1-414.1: 0.246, 24.7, 24.6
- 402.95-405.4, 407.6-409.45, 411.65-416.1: 0.067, 24.8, 24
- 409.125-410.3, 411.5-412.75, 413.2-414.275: -0.075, 22.4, 24.1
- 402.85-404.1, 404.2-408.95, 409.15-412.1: 0.133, 25.8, 21.6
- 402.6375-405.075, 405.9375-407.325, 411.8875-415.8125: 0.017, 24.8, 23.9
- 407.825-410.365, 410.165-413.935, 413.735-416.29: 0.062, 22.8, 23.8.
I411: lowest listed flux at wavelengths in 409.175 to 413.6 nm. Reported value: 16.6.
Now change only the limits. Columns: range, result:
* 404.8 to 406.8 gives 20.57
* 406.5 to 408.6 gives 19.72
